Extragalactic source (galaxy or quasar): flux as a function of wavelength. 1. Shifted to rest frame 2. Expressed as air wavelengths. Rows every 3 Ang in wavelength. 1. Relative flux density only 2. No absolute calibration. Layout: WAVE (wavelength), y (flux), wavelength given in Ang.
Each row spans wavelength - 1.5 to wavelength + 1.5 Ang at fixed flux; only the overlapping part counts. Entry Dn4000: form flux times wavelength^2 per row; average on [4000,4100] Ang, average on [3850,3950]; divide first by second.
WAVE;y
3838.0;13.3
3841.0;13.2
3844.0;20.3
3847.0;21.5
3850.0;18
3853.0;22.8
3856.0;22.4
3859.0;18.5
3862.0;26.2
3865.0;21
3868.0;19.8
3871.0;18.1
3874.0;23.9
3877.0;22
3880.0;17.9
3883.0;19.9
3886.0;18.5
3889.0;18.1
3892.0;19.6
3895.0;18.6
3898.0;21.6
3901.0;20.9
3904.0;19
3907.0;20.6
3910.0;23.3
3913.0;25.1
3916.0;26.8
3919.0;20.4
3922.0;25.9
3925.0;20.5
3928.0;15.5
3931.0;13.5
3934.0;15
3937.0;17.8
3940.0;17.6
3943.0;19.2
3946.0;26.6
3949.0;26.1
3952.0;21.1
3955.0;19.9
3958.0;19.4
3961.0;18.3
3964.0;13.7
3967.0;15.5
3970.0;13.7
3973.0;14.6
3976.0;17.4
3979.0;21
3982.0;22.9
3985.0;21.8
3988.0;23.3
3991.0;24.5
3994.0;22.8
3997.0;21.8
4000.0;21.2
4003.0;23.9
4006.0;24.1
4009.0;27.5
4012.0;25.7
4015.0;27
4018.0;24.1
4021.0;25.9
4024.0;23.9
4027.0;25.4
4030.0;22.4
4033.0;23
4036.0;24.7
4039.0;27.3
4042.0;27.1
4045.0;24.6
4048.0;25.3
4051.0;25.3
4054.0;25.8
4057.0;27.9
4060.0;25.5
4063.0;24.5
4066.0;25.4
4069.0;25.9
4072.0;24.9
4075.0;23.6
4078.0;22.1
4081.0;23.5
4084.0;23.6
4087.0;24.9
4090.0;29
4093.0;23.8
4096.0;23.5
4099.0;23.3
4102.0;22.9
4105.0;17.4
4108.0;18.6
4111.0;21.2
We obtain 1.3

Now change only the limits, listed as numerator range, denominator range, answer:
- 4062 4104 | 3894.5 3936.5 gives 1.29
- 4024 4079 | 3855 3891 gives 1.34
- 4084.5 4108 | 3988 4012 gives 1.02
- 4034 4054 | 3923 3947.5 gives 1.47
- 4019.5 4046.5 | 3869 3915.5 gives 1.30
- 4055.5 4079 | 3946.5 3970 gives 1.38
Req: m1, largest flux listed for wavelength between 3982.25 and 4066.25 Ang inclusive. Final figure 27.9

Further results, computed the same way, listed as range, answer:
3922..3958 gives 26.6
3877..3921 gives 26.8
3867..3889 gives 23.9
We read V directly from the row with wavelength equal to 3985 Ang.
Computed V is 21.8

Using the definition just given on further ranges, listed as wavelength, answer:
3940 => 17.6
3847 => 21.5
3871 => 18.1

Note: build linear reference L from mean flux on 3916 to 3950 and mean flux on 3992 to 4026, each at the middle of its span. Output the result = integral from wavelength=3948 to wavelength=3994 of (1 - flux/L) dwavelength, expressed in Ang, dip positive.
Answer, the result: 5.4 Ang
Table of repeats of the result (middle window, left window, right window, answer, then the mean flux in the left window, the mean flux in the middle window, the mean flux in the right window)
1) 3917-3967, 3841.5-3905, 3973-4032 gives 5.7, 20.3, 19.4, 23.3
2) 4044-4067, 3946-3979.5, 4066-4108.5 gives -3.4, 18.5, 25.6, 23.5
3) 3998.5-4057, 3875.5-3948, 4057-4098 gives -4.1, 20.2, 25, 24.7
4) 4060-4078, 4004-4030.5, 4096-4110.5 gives -1.6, 25.2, 24.7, 20.9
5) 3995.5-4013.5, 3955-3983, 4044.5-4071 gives -2.9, 17.4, 24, 25.6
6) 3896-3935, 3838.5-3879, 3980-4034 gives 1.9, 20.4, 20.7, 23.9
